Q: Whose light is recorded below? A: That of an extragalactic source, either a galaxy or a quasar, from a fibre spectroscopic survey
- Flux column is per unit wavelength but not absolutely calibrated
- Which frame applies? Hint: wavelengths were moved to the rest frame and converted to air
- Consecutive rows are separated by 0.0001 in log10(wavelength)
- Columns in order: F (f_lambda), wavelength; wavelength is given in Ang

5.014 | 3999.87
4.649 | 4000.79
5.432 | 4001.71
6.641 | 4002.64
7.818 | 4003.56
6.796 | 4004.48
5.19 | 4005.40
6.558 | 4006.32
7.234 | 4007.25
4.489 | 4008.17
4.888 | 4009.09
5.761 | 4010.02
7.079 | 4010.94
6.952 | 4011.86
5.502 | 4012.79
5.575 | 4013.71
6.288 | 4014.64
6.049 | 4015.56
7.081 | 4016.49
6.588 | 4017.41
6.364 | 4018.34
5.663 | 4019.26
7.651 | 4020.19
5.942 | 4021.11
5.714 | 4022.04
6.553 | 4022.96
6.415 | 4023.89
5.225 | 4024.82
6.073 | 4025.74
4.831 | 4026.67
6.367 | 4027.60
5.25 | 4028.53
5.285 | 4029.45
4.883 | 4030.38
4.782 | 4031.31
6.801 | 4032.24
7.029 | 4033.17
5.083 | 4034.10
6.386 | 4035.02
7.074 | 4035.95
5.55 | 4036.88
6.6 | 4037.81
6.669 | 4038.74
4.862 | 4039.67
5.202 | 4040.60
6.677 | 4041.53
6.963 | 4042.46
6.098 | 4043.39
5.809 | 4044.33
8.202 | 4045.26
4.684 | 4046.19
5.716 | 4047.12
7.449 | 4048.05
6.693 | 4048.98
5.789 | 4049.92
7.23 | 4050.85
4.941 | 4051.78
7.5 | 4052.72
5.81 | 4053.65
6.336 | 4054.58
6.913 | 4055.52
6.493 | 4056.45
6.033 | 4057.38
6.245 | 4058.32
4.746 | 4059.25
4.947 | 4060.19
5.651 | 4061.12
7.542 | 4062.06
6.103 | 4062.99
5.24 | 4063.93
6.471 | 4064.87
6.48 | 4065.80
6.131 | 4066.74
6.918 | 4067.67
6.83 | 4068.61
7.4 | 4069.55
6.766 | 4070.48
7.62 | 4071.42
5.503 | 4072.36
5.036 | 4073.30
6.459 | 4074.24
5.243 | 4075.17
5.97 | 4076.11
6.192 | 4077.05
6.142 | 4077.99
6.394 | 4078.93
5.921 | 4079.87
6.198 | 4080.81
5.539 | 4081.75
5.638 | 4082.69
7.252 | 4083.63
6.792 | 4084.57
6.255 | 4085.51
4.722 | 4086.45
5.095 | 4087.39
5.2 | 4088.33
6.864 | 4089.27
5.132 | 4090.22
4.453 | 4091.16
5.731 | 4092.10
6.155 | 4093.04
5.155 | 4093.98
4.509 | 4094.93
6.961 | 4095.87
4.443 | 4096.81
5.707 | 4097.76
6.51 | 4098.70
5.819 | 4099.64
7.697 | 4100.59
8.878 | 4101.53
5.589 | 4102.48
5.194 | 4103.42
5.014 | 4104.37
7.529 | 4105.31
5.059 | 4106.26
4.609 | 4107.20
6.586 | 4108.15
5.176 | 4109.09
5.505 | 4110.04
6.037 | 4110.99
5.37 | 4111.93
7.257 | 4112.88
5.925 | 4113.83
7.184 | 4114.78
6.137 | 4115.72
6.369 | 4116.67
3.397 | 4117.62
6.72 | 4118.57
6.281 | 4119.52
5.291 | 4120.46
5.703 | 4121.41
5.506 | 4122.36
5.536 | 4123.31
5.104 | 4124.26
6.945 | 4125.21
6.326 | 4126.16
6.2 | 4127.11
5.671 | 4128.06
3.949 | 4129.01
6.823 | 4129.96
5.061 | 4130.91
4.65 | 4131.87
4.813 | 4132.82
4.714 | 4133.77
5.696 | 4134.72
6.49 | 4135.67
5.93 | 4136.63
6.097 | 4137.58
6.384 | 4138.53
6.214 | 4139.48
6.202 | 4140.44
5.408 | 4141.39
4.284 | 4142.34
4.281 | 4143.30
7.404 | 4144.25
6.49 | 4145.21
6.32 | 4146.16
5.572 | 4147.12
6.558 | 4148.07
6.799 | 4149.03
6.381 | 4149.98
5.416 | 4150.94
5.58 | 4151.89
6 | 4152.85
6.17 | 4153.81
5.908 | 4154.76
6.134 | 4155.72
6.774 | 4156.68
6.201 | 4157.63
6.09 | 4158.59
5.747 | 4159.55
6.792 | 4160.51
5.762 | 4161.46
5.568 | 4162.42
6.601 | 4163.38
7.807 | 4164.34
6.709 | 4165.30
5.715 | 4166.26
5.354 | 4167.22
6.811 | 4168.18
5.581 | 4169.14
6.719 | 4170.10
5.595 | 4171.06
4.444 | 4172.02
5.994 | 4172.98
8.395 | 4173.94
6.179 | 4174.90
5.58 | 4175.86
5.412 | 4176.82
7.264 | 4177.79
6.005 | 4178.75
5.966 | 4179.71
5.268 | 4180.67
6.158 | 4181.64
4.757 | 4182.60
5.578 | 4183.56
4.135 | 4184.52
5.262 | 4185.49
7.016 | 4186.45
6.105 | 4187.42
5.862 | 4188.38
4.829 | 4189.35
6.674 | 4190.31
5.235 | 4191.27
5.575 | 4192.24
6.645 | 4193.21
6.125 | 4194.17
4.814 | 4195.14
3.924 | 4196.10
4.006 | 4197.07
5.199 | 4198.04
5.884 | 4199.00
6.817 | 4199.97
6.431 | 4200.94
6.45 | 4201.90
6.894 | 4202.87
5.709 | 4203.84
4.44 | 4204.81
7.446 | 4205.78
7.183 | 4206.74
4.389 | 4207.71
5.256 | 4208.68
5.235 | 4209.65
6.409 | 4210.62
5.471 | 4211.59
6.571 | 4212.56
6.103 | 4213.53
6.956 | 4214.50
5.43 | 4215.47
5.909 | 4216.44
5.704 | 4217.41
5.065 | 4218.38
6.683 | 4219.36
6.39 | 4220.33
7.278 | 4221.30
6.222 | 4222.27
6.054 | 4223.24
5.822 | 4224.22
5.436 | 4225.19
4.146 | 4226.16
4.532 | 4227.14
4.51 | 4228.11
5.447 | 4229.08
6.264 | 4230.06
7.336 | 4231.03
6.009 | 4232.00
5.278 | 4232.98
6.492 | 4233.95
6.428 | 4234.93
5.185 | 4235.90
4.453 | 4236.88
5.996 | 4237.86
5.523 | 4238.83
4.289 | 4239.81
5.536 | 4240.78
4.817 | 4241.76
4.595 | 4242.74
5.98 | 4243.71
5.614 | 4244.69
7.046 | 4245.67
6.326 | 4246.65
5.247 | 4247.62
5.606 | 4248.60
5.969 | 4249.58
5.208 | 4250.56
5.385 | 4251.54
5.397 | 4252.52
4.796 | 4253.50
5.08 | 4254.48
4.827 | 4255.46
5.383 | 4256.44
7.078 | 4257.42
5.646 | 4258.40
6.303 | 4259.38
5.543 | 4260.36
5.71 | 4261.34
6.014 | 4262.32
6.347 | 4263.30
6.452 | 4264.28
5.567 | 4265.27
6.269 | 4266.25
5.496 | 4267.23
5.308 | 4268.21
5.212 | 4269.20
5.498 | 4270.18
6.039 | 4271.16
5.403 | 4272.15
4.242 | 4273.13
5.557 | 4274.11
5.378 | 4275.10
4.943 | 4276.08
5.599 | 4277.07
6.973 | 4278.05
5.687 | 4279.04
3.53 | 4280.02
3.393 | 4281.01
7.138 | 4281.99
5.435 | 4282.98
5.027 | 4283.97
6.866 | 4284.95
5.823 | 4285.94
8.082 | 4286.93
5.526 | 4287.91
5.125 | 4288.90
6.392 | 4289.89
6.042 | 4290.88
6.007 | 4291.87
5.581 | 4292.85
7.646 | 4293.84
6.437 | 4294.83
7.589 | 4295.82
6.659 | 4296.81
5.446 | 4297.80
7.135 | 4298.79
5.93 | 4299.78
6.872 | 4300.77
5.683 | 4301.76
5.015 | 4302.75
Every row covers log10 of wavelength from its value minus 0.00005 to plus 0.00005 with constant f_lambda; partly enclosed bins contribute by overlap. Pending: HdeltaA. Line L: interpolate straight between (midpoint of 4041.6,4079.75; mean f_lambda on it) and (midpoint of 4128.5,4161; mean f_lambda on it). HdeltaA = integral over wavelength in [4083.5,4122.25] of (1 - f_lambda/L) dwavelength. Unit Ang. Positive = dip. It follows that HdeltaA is 1.25 Ang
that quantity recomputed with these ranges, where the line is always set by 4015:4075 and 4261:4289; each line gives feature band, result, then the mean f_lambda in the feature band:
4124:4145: 1.0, 5.68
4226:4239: 0.4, 5.58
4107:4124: 0.5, 5.82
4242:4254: 0.3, 5.58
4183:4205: 0.7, 5.65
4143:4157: -0.5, 6.13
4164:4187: -0.4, 5.98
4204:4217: -0.2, 5.9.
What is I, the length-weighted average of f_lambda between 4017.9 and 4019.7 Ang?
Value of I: 6.03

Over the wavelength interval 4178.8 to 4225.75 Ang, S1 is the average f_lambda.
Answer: 5.81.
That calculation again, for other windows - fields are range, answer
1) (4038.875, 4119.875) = 6.06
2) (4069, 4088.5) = 6.08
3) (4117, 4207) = 5.87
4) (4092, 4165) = 5.92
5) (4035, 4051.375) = 6.31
